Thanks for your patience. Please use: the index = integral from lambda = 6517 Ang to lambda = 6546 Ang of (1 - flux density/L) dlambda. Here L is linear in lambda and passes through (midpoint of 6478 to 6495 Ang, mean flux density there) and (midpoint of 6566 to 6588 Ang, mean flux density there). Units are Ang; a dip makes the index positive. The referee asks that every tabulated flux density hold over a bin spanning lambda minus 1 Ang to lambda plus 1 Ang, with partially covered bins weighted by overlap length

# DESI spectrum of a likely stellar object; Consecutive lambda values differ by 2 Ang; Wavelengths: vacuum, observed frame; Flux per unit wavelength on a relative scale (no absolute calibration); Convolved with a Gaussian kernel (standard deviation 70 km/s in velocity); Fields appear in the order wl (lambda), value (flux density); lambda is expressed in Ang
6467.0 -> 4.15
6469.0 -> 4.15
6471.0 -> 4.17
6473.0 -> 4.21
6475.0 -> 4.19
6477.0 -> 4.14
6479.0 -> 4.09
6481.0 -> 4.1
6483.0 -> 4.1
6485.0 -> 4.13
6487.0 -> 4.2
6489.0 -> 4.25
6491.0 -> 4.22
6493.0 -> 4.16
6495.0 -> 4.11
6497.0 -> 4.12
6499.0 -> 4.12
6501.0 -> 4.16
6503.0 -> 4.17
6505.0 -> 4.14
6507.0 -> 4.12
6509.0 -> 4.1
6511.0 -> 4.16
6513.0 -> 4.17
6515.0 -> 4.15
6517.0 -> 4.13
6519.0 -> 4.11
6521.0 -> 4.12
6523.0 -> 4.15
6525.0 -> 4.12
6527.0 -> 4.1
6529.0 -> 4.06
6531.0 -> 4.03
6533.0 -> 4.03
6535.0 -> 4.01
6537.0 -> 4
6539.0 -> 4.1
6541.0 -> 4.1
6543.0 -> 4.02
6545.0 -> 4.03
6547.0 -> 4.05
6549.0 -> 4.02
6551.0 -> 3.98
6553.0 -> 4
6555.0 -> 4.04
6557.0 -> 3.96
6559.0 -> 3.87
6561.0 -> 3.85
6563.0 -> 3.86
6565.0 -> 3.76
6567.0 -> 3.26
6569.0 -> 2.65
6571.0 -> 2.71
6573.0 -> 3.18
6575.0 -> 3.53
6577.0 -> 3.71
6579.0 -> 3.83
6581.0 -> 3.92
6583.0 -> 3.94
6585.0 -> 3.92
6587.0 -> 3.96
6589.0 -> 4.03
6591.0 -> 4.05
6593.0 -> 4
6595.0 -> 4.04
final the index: -1.8 Ang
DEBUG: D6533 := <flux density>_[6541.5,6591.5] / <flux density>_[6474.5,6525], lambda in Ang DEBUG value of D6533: 0.91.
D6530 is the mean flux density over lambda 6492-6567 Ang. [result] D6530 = 4.05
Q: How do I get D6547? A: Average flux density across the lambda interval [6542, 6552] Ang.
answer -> 4.02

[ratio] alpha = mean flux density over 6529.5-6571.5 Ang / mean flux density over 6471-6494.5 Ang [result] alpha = 0.9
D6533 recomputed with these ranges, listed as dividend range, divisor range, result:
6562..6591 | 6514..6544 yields 0.88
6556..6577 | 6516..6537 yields 0.85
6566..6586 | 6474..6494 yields 0.83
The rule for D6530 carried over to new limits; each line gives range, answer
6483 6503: 4.16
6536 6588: 3.78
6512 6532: 4.11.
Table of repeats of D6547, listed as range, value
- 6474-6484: 4.12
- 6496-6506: 4.14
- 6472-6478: 4.18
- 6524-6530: 4.09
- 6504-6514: 4.14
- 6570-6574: 2.95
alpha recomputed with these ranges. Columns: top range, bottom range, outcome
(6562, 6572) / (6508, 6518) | 0.78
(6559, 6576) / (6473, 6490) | 0.81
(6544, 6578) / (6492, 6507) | 0.89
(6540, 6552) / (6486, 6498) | 0.97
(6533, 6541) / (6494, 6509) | 0.98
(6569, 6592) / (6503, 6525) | 0.89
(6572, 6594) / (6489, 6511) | 0.92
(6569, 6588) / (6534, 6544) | 0.89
